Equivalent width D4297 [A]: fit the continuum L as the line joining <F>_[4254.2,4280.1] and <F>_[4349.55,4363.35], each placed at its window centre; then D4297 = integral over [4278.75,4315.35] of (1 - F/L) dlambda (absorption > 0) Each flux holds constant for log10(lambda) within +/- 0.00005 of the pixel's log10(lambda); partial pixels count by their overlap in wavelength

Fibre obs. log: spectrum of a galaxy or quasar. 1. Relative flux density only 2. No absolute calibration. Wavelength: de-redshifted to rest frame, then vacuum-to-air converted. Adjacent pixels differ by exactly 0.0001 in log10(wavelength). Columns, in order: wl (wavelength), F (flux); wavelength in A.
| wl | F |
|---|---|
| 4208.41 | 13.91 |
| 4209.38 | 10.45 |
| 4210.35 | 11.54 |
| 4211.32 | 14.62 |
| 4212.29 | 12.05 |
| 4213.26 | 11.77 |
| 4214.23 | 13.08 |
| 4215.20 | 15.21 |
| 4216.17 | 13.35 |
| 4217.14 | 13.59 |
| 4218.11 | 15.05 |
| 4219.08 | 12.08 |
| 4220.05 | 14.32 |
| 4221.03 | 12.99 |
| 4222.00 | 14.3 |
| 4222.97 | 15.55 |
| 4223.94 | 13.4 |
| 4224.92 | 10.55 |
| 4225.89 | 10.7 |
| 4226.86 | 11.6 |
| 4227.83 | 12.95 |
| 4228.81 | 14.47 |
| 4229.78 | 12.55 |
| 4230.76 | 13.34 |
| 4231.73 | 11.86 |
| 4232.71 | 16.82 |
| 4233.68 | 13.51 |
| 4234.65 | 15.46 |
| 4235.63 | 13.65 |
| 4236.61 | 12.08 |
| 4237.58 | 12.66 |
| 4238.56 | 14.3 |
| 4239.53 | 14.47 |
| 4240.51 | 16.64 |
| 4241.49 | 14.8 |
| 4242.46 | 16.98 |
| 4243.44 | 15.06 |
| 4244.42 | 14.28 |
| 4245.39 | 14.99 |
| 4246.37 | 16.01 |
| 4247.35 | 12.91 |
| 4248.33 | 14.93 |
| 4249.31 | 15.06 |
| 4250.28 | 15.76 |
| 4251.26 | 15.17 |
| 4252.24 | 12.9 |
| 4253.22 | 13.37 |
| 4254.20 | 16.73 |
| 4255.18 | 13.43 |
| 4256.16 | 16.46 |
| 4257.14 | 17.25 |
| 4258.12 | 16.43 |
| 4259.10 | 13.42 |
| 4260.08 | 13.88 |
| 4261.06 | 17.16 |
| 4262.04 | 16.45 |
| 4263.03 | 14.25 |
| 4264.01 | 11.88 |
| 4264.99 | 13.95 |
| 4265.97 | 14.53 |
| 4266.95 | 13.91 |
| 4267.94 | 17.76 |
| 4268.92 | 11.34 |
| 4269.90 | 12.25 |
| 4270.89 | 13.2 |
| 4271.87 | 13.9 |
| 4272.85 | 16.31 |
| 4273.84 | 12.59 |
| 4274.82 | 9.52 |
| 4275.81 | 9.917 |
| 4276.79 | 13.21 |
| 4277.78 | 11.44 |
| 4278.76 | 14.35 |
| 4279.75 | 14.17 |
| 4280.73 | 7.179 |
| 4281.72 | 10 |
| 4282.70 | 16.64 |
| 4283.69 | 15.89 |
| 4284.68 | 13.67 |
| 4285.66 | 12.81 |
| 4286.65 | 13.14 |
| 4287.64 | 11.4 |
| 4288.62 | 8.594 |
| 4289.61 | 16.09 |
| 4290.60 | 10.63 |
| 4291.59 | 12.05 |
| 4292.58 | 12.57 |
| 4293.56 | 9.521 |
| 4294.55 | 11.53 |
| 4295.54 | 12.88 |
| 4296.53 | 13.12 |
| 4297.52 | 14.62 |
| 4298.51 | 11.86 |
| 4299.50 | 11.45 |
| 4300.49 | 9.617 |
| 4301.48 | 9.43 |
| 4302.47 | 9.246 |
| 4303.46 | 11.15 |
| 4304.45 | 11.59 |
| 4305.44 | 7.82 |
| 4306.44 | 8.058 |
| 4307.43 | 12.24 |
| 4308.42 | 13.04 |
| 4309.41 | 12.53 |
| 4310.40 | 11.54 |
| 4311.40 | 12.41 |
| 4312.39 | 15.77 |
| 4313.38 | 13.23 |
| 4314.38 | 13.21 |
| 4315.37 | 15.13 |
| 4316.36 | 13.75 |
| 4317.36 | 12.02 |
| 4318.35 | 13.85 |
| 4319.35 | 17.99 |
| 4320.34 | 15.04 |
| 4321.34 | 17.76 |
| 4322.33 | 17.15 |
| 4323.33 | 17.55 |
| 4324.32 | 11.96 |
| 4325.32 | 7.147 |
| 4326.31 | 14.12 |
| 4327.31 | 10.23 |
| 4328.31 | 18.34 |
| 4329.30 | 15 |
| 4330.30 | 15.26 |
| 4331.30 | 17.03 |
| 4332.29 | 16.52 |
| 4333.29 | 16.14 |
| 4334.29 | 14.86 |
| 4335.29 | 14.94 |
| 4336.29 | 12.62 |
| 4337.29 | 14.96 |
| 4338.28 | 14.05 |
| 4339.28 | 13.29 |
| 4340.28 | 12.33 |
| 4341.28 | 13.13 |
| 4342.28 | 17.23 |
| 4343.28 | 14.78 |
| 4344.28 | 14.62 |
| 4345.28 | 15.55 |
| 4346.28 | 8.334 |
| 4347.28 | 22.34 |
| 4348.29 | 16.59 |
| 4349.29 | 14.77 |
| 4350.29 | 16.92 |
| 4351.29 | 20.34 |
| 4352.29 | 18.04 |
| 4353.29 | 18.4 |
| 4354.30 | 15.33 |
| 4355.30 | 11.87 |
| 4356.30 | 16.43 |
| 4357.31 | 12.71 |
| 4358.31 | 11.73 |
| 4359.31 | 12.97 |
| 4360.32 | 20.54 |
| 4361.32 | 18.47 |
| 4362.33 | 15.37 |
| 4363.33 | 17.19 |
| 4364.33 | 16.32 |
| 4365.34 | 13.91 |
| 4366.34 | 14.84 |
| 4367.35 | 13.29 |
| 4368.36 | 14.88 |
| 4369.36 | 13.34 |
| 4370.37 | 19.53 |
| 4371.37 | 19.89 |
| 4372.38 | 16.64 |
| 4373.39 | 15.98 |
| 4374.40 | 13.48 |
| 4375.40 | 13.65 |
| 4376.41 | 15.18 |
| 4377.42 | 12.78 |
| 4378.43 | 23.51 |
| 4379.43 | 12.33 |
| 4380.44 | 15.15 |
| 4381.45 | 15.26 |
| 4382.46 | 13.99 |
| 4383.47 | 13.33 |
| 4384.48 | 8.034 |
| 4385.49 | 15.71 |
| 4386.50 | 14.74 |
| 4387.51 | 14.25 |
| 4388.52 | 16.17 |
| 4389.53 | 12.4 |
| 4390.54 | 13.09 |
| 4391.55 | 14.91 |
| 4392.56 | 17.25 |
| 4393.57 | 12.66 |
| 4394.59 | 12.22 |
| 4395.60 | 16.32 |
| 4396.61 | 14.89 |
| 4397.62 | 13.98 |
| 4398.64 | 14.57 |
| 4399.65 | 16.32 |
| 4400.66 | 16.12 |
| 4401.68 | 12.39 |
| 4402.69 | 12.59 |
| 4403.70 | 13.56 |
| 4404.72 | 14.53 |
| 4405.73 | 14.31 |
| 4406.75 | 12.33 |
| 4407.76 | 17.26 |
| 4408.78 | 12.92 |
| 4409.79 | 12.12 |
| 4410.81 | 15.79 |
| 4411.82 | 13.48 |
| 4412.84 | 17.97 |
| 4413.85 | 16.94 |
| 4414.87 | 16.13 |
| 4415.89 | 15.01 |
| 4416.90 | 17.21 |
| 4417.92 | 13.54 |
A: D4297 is 6.6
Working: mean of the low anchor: 14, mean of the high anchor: 16.1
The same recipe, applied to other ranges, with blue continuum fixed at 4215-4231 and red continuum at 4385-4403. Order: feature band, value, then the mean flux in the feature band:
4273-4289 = 1.6 A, 12.3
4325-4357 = -2.2 A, 15.1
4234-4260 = -2.6 A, 14.8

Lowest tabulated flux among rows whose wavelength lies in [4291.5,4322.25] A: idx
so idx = 7.82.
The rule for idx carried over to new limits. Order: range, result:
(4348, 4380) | 11.73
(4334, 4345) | 12.33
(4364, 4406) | 8.034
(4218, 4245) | 10.55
